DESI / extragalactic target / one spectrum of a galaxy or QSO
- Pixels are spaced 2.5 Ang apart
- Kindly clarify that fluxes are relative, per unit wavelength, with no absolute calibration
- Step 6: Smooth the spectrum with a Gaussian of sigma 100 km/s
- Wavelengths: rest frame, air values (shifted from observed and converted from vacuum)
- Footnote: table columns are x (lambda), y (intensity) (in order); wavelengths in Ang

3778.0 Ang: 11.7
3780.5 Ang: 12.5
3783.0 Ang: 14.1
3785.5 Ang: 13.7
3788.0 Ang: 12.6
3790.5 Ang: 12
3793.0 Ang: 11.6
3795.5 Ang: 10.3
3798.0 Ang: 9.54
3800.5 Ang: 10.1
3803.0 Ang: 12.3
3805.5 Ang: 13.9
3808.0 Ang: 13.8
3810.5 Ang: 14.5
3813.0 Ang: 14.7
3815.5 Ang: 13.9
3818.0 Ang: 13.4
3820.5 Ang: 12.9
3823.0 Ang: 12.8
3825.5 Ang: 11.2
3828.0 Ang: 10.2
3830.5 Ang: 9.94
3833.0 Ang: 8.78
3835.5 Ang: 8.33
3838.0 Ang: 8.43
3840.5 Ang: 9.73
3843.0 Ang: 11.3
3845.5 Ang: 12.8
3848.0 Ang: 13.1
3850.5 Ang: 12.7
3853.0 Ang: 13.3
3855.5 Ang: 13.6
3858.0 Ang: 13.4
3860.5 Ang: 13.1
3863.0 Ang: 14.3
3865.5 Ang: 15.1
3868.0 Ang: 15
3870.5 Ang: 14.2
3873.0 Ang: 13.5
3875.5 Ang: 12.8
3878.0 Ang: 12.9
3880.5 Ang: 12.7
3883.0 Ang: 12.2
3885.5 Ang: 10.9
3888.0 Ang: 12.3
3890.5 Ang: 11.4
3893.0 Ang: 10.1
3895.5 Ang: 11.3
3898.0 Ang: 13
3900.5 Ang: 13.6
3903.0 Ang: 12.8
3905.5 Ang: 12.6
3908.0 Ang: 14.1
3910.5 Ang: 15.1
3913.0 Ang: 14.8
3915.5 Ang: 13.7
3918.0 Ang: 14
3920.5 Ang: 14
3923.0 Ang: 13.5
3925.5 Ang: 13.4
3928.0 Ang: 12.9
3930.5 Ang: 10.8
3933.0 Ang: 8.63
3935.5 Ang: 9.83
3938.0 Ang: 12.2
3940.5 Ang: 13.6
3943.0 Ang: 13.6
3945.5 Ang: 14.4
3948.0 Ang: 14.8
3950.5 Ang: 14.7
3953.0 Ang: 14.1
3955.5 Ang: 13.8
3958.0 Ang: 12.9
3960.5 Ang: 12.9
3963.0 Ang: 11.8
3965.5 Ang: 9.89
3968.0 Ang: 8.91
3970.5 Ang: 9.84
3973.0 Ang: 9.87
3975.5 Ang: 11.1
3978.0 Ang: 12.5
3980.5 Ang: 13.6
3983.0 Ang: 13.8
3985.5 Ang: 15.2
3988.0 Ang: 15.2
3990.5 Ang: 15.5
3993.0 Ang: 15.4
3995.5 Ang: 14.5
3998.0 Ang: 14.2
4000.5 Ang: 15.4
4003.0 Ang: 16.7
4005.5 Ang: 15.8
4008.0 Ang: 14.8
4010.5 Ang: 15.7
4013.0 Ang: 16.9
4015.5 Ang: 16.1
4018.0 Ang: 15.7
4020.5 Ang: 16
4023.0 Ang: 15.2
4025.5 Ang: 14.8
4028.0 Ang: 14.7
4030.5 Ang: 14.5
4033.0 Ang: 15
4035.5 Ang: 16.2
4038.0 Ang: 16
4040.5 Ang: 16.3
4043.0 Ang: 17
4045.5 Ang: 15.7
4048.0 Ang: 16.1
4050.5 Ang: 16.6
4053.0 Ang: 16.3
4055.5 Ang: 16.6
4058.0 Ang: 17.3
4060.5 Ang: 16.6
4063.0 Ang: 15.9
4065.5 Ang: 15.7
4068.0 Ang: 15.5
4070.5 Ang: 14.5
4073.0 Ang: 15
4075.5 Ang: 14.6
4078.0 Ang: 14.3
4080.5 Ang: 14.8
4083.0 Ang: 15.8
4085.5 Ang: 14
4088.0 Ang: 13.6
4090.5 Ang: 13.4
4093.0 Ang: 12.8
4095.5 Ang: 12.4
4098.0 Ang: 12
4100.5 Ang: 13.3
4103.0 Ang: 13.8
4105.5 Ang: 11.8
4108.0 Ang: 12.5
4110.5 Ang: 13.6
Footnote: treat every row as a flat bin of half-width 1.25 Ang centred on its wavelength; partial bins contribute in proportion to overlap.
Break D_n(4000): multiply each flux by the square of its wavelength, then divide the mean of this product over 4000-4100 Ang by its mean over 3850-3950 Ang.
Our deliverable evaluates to 1.27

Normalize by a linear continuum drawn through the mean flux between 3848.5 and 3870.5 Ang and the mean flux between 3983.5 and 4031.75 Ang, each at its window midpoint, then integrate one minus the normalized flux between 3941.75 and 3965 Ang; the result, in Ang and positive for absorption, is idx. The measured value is 2.0 Ang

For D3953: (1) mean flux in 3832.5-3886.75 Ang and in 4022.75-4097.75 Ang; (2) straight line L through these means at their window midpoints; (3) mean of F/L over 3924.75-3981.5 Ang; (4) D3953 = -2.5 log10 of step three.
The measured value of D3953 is 0.13 mag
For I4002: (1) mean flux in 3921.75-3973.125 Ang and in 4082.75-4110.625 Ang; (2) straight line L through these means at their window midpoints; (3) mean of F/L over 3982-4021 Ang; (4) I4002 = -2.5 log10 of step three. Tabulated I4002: -0.22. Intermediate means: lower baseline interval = 12.3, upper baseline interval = 13.1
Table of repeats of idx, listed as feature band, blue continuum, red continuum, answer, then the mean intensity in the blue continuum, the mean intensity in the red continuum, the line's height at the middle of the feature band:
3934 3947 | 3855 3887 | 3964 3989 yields -0.3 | 13.3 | 12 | 12.4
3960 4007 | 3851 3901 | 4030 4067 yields 5.3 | 12.9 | 16.1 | 14.9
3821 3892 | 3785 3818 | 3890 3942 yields 2.6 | 12.5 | 12.7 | 12.6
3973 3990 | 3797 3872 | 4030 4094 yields 1.1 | 12.4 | 15.4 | 14.3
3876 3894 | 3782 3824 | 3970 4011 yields 2.0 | 12.7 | 14.1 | 13.3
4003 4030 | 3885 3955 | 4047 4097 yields -2.5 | 12.9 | 15.1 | 14.3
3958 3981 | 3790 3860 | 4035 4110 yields 4.1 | 11.9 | 14.9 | 13.6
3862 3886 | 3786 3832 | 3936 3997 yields -1.7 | 12.2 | 13.1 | 12.6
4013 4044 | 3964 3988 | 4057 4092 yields -4.9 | 11.8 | 15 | 13.5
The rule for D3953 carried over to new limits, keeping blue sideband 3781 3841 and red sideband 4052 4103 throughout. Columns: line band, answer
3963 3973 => 0.34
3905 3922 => -0.09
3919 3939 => 0.10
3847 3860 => -0.08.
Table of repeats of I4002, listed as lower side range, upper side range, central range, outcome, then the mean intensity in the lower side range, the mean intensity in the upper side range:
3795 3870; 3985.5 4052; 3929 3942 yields 0.26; 12.3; 15.6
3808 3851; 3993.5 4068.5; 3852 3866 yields -0.12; 11.7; 15.8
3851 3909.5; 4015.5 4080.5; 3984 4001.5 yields -0.02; 13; 15.7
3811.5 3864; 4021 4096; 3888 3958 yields 0.02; 12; 15.3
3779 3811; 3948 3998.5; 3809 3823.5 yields -0.11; 12.3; 13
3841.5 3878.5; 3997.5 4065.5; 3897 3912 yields 0.04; 13.4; 15.9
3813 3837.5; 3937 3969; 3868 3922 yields -0.07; 11.4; 12.9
